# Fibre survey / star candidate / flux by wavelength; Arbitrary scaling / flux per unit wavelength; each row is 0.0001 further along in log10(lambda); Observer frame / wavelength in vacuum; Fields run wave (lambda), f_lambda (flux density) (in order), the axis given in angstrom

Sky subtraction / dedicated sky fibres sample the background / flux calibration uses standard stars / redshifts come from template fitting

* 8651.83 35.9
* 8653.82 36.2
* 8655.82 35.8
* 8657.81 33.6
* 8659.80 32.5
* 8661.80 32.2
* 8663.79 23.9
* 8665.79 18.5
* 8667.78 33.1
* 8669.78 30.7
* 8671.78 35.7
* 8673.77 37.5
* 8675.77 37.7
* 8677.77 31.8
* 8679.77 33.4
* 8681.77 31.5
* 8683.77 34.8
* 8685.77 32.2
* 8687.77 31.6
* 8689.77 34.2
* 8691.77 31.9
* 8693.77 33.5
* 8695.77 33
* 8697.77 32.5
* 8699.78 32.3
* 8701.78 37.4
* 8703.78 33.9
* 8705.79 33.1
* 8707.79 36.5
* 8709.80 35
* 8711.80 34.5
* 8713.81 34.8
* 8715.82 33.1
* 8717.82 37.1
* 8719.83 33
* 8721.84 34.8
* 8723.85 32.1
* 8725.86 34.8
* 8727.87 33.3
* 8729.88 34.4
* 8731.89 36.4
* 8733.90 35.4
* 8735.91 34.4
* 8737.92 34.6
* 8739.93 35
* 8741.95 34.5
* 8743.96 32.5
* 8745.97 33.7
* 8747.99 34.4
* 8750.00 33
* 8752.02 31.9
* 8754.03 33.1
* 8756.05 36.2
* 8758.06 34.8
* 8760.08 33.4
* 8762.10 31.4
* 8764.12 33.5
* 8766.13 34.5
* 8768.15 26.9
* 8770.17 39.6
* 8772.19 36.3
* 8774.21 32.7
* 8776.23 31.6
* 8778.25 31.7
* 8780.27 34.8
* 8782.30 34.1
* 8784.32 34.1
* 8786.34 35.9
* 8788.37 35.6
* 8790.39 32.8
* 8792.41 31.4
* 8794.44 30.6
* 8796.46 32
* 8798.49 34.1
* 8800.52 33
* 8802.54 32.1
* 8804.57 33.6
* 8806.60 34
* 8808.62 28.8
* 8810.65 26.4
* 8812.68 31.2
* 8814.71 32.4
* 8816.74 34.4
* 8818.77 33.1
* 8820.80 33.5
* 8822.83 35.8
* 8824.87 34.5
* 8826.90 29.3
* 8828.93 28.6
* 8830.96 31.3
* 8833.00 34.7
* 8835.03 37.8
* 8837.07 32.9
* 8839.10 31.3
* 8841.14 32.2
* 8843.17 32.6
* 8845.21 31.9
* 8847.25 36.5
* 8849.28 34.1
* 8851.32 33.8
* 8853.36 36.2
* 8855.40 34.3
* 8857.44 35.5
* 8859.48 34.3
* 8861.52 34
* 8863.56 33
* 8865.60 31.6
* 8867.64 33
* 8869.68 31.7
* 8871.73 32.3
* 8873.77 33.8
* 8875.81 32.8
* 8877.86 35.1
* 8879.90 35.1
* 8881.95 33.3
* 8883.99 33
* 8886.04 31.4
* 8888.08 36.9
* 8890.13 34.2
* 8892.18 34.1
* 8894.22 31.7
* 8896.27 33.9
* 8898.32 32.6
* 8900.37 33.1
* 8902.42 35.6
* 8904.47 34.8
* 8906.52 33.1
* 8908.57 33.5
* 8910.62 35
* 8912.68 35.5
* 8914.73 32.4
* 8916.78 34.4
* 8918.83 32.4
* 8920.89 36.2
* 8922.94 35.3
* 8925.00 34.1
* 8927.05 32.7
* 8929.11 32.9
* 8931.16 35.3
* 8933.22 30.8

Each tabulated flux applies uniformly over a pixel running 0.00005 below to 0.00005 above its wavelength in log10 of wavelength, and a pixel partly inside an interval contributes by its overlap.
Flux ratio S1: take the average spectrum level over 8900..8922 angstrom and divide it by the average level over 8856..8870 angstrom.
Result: 1.02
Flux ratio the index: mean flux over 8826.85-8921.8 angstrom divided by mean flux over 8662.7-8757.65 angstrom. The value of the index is 1.0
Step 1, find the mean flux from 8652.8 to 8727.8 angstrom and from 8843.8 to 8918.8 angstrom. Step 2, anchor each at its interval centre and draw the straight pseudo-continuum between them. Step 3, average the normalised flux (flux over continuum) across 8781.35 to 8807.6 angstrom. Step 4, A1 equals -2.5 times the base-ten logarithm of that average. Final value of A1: 0.007 mag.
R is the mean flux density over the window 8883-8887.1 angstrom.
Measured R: 32.3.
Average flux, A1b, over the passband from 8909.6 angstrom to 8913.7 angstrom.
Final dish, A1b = 35.2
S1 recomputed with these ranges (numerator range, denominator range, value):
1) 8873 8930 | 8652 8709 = 1.03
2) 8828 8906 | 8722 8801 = 1.00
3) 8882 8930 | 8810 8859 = 1.02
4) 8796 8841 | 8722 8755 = 0.96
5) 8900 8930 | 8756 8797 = 1.02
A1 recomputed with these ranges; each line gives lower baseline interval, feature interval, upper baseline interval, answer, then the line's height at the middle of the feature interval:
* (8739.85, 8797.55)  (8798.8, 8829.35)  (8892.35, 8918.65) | 0.05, 33.6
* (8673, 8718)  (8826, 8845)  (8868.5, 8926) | 0.05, 33.9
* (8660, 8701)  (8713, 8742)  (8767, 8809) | -0.06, 32.6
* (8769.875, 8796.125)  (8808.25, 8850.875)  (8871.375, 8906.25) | 0.04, 33.7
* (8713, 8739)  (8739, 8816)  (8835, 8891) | 0.03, 34.2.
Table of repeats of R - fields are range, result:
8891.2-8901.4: 33.1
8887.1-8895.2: 34.2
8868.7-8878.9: 33.1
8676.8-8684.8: 32.9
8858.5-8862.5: 34.2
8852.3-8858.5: 35.3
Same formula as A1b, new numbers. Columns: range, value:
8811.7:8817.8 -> 32.7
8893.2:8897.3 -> 32.8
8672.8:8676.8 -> 37.5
